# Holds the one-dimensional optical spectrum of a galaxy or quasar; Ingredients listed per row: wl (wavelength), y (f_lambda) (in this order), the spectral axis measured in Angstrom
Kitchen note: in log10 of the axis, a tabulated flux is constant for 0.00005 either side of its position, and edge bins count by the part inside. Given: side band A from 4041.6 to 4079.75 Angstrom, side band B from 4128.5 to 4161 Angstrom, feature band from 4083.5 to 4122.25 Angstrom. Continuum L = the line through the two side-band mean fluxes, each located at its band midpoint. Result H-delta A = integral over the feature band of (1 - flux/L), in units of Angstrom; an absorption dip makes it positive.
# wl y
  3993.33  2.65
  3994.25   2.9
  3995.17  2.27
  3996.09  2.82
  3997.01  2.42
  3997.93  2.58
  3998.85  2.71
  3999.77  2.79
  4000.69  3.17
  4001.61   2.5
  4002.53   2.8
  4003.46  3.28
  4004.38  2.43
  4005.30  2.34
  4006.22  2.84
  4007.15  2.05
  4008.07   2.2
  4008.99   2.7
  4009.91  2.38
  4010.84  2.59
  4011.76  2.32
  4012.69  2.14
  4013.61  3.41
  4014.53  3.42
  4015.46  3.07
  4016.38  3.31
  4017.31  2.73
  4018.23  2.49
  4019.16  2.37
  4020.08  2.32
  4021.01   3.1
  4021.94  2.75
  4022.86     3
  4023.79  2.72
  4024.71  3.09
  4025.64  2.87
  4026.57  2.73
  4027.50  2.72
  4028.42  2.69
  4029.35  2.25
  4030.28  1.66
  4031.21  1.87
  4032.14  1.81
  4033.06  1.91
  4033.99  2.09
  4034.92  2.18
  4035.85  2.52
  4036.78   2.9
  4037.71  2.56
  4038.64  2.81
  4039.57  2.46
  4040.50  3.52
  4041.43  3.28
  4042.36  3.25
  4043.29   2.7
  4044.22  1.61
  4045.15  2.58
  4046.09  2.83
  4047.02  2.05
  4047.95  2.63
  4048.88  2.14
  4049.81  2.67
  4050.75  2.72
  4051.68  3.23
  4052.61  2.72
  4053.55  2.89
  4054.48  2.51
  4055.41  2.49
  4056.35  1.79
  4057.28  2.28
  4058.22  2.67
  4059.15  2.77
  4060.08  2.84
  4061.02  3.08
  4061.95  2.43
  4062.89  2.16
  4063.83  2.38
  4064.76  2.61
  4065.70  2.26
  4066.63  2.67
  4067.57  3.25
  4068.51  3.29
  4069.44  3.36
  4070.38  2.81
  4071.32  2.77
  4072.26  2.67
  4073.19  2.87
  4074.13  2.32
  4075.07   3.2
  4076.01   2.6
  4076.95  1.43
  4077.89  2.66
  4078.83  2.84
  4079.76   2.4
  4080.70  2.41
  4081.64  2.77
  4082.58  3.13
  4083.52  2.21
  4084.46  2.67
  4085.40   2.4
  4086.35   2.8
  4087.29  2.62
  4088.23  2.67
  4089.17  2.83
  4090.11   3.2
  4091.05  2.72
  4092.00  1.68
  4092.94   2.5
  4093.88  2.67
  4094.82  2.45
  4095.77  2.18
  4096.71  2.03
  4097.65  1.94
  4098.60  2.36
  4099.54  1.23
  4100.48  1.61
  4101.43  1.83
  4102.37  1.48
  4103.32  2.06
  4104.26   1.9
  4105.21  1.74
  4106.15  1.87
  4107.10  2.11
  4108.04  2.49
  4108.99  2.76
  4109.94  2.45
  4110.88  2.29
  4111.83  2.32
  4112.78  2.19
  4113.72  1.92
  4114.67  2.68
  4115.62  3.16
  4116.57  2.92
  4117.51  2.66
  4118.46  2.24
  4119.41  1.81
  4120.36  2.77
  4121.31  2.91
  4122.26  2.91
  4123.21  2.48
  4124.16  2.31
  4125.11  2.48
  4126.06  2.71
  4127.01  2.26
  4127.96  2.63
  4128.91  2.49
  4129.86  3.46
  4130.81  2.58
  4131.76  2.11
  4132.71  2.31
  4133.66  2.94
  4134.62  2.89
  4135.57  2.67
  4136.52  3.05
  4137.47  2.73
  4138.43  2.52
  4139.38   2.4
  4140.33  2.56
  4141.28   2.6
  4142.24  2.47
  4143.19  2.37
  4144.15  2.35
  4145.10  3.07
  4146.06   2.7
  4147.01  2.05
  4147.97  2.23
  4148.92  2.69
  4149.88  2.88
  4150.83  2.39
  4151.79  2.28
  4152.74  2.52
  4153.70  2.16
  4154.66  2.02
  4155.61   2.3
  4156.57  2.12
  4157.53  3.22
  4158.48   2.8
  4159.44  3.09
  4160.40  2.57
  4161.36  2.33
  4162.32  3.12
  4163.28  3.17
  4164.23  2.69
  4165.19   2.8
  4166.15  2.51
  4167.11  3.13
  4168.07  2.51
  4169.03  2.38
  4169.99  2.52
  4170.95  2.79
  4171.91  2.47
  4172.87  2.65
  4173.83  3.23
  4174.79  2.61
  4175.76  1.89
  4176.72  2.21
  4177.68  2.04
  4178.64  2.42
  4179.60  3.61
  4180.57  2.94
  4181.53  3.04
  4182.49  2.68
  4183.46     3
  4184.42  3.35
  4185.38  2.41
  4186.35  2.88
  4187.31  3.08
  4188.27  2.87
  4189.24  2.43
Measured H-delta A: 4.0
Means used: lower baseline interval 2.63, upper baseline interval 2.58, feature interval 2.33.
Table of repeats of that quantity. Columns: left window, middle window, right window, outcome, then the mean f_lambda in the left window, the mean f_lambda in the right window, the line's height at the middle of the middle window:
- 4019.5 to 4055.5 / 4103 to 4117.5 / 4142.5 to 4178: 1.33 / 2.59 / 2.57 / 2.57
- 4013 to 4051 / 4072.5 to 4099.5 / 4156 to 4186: 1.64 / 2.63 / 2.72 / 2.66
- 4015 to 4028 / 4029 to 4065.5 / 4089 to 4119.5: 1.67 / 2.81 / 2.25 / 2.63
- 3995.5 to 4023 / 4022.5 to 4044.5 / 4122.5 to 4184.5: 1.04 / 2.7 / 2.62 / 2.68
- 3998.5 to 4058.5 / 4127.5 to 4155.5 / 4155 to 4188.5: 1.52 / 2.61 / 2.72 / 2.7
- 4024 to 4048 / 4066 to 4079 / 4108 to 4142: -1.10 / 2.52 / 2.57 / 2.54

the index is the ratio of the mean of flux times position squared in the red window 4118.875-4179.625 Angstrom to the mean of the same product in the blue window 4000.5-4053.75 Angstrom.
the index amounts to 1.0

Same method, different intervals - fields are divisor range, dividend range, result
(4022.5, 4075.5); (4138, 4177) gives 1.04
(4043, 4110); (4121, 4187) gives 1.11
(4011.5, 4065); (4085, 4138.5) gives 0.96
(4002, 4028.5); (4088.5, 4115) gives 0.84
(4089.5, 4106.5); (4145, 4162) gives 1.24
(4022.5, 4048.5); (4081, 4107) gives 0.92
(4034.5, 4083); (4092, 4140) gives 0.92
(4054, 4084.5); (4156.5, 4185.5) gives 1.09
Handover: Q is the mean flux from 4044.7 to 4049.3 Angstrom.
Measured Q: 2.45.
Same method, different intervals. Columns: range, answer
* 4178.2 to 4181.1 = 3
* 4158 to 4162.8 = 2.78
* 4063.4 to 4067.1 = 2.49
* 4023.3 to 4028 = 2.83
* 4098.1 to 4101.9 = 1.76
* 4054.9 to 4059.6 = 2.4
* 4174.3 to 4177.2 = 2.24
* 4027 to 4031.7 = 2.24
